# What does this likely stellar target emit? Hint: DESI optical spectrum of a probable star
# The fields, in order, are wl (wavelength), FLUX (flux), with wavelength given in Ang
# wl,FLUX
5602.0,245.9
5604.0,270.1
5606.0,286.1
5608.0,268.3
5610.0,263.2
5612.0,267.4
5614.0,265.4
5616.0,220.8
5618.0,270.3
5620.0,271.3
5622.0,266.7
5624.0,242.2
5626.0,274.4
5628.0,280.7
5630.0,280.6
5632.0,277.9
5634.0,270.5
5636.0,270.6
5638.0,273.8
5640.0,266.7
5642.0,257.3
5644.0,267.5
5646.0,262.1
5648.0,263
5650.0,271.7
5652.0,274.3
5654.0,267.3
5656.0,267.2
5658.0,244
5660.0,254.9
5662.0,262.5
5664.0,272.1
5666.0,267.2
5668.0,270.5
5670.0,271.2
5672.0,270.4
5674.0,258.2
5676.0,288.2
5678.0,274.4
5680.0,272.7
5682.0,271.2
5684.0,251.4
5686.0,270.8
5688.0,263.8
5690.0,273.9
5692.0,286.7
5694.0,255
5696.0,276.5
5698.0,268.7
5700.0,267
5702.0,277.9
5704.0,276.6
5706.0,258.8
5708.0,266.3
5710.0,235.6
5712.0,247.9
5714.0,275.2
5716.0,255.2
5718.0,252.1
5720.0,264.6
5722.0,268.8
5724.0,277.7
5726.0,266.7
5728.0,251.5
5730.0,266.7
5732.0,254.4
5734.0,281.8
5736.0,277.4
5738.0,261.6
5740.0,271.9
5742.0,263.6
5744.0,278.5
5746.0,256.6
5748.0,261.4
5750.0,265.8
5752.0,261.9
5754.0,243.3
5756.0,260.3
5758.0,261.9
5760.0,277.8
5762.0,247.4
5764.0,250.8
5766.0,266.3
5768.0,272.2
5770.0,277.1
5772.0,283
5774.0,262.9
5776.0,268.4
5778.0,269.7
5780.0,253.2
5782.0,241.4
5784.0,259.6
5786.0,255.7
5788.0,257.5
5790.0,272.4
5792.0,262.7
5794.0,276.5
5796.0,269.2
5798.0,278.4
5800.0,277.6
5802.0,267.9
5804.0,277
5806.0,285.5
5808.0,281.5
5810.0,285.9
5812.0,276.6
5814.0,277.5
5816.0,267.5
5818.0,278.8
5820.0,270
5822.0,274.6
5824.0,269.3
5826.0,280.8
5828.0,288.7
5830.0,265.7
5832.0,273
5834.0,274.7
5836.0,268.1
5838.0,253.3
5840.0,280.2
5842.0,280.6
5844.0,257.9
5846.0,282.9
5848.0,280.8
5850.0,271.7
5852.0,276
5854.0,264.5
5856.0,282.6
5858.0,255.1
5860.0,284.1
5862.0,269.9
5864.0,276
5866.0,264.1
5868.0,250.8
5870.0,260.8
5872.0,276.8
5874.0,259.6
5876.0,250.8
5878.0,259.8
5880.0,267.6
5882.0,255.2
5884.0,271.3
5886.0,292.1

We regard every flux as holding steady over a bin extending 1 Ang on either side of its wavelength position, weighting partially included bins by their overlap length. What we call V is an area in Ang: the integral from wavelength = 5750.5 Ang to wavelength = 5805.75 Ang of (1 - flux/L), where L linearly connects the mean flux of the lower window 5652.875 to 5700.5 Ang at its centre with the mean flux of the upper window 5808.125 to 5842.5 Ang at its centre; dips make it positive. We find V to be 1.5 Ang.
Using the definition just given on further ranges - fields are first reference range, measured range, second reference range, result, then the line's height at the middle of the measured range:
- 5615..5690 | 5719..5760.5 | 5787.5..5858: 0.77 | 270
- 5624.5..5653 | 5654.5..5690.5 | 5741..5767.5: 0.11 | 268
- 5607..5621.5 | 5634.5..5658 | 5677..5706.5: -0.15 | 265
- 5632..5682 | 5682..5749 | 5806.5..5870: 0.94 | 269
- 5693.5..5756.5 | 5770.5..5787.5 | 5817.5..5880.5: 0.30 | 267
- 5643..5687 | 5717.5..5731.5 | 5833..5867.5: 0.23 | 268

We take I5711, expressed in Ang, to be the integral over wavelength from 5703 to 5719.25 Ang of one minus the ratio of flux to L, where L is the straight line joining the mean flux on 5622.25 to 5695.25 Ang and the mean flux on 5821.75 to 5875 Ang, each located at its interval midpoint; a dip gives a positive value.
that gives 0.6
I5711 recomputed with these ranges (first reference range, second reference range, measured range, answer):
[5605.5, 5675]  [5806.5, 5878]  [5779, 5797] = 0.6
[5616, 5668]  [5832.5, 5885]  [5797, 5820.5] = -0.8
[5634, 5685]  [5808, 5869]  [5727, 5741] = 0.2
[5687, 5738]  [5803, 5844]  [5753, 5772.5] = 0.5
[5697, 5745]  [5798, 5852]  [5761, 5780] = 0.3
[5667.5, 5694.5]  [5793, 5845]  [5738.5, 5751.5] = 0.3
